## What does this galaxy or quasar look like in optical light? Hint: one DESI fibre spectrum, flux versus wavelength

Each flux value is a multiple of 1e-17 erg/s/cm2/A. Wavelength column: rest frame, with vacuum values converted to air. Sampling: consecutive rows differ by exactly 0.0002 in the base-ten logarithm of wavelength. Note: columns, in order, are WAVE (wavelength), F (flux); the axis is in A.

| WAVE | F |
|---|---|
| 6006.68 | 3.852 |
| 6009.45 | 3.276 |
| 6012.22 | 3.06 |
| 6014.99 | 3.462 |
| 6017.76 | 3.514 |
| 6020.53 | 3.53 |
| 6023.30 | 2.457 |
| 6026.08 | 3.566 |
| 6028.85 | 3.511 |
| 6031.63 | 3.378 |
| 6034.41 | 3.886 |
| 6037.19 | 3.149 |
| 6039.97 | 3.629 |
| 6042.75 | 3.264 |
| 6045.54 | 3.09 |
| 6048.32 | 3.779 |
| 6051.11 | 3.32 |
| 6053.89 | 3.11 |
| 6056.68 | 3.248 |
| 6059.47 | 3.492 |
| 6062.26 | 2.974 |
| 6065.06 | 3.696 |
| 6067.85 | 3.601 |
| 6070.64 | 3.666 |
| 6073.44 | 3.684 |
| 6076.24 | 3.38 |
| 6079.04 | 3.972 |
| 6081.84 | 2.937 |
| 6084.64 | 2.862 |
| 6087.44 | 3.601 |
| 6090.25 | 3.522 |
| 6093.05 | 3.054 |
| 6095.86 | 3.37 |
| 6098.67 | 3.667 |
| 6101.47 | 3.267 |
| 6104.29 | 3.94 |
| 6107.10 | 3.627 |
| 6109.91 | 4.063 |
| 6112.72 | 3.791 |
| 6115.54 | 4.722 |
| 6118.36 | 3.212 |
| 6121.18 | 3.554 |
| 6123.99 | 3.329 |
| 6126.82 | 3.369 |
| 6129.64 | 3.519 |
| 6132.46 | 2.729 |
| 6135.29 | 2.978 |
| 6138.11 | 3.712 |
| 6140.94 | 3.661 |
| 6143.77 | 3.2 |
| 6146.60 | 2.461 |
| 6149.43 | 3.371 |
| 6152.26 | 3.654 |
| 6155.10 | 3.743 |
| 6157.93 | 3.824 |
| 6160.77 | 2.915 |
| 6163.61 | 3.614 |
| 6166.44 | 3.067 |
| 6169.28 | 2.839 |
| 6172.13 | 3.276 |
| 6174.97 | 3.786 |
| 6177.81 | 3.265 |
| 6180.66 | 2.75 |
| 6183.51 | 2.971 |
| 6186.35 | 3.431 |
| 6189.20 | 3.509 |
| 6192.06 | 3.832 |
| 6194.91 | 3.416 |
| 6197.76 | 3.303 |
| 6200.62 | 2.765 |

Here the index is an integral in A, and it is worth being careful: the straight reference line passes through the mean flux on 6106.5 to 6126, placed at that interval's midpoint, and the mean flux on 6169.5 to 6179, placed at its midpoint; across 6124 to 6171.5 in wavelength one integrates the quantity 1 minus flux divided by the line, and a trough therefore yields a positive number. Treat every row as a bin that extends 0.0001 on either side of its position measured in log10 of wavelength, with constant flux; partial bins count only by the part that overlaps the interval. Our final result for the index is 3.4 A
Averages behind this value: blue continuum 3.75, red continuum 3.37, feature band 3.29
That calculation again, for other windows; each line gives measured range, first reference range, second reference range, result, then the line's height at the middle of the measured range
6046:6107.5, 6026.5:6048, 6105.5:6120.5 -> 3.8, 3.66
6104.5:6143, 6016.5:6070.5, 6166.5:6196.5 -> -2.7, 3.33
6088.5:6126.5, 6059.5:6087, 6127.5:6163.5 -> -2.7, 3.38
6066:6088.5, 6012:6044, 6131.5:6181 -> -0.8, 3.34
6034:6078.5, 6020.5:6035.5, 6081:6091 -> -1.9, 3.3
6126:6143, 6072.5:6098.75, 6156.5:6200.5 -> 0.1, 3.34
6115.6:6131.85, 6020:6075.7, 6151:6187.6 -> -0.6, 3.35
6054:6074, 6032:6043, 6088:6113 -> 0.5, 3.53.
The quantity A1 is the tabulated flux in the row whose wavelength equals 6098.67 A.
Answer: 3.667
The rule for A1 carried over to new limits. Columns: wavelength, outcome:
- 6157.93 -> 3.824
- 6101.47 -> 3.267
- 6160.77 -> 2.915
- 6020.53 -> 3.53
